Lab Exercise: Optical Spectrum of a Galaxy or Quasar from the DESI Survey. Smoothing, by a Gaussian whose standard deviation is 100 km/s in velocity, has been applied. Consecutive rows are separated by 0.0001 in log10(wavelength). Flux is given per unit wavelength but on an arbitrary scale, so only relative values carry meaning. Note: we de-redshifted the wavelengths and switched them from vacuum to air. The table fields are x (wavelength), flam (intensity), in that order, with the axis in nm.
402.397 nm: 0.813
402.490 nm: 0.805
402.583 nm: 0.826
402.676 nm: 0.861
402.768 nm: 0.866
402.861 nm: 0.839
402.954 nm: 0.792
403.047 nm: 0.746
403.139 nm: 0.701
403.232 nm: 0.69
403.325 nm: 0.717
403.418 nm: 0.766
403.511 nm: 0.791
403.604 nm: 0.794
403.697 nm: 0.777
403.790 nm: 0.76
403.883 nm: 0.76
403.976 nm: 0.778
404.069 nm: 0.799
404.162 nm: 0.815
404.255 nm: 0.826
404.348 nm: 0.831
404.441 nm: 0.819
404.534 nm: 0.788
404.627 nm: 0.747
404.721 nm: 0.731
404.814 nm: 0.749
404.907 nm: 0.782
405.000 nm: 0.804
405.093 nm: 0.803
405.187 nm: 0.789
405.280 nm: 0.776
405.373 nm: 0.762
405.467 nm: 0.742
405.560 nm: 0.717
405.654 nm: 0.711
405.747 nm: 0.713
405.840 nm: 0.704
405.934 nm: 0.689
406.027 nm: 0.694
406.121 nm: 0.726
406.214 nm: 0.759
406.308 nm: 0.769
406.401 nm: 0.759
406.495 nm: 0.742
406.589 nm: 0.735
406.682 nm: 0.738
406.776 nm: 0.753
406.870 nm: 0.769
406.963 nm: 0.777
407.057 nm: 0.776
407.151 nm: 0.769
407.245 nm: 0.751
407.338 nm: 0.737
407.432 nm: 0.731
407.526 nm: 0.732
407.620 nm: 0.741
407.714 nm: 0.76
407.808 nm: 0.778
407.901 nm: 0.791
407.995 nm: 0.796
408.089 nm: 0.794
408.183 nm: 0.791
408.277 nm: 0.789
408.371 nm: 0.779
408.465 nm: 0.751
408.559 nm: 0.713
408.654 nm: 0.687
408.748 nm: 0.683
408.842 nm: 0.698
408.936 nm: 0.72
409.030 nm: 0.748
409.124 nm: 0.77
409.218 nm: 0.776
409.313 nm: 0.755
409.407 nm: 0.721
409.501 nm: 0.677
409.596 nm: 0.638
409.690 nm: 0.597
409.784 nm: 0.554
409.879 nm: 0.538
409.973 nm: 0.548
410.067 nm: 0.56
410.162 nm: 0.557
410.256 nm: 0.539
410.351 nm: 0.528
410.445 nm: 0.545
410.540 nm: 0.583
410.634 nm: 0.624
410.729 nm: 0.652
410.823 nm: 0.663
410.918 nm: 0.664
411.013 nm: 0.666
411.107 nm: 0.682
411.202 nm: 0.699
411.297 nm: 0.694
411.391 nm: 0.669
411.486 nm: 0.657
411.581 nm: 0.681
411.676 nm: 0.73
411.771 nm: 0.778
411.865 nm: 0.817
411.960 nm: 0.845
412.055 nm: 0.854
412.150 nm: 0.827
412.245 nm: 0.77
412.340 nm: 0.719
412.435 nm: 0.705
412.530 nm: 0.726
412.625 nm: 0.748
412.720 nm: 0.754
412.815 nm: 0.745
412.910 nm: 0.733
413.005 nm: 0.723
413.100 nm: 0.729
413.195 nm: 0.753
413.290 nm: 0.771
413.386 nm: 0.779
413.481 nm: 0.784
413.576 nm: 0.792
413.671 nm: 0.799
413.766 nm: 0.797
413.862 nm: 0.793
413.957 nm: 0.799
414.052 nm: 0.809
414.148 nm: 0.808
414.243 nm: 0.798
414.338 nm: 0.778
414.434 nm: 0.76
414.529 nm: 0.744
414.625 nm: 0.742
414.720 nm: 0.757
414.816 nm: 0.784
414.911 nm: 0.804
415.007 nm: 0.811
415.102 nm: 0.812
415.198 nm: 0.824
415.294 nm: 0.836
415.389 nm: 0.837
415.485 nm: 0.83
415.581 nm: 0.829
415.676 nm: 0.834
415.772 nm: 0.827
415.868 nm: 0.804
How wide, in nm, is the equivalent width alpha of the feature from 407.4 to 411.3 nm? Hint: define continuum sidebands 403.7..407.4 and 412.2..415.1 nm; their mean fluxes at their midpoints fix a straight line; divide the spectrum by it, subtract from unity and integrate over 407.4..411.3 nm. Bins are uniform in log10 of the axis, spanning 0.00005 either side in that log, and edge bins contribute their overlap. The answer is 0.41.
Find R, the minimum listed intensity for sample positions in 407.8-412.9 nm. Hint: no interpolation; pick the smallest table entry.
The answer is 0.528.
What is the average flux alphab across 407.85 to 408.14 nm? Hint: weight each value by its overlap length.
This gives 0.795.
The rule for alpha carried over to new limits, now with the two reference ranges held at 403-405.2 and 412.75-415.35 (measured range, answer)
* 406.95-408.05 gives 0.02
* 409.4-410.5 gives 0.28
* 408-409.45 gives 0.06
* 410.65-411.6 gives 0.13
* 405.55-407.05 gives 0.07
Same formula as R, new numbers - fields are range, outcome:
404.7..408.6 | 0.689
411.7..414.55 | 0.705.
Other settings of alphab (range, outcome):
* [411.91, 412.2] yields 0.84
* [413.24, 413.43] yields 0.772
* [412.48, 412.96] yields 0.741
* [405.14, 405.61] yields 0.756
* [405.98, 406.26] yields 0.727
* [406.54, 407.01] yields 0.755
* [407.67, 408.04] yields 0.783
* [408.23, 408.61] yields 0.756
